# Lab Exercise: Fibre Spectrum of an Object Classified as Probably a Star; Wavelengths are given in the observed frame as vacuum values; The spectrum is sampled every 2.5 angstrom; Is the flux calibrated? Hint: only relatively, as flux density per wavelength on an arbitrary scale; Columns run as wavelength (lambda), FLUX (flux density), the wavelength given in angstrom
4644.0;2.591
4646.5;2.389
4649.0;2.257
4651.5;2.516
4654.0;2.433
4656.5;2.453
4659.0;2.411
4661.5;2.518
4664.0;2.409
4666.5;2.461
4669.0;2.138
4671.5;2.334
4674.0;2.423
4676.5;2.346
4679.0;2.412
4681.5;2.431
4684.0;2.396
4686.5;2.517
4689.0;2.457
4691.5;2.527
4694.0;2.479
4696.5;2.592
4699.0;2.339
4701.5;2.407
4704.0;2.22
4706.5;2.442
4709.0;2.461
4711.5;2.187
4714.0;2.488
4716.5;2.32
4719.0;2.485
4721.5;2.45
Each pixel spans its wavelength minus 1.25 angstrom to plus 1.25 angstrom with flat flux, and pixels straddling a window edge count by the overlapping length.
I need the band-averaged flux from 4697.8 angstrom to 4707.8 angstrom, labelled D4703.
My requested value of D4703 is 2.35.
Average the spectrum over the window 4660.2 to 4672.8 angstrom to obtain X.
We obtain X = 2.37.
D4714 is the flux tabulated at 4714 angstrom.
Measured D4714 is 2.488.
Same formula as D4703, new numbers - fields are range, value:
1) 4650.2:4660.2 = 2.45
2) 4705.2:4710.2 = 2.45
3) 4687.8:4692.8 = 2.49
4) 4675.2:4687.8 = 2.42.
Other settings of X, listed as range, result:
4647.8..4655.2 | 2.4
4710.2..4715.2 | 2.34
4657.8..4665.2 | 2.45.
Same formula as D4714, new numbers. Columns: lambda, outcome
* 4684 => 2.396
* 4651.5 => 2.516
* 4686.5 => 2.517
